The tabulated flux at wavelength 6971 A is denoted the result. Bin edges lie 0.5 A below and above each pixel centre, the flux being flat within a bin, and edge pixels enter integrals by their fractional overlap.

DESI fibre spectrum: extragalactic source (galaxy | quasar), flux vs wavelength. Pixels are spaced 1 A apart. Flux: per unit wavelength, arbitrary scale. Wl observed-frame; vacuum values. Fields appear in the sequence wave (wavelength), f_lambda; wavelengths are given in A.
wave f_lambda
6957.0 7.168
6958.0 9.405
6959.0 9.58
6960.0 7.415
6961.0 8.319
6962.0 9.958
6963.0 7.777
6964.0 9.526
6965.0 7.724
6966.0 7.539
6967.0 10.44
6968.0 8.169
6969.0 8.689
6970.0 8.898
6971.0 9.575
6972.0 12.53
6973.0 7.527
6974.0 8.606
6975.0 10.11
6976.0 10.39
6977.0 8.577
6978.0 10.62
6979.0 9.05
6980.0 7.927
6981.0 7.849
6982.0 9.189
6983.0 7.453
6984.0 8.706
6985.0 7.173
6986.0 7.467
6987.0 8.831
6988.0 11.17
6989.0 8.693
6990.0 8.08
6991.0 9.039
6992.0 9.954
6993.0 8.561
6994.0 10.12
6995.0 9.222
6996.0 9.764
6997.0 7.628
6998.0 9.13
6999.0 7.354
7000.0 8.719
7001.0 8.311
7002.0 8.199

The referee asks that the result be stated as 9.575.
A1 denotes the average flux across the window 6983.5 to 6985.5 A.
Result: 7.94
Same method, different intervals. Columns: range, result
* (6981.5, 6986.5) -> 8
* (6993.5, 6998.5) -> 9.17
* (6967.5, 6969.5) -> 8.43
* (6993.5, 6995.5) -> 9.67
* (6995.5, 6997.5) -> 8.7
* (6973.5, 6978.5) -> 9.66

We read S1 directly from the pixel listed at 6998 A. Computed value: 9.13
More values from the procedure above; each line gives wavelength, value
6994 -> 10.12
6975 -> 10.11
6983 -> 7.453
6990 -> 8.08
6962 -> 9.958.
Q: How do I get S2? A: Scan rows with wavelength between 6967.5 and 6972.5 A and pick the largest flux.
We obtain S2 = 12.53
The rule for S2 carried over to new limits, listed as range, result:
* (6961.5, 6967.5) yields 10.44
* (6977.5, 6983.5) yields 10.62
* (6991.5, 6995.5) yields 10.12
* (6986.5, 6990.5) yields 11.17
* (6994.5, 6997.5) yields 9.764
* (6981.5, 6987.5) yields 9.189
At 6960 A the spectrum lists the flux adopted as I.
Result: 7.415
